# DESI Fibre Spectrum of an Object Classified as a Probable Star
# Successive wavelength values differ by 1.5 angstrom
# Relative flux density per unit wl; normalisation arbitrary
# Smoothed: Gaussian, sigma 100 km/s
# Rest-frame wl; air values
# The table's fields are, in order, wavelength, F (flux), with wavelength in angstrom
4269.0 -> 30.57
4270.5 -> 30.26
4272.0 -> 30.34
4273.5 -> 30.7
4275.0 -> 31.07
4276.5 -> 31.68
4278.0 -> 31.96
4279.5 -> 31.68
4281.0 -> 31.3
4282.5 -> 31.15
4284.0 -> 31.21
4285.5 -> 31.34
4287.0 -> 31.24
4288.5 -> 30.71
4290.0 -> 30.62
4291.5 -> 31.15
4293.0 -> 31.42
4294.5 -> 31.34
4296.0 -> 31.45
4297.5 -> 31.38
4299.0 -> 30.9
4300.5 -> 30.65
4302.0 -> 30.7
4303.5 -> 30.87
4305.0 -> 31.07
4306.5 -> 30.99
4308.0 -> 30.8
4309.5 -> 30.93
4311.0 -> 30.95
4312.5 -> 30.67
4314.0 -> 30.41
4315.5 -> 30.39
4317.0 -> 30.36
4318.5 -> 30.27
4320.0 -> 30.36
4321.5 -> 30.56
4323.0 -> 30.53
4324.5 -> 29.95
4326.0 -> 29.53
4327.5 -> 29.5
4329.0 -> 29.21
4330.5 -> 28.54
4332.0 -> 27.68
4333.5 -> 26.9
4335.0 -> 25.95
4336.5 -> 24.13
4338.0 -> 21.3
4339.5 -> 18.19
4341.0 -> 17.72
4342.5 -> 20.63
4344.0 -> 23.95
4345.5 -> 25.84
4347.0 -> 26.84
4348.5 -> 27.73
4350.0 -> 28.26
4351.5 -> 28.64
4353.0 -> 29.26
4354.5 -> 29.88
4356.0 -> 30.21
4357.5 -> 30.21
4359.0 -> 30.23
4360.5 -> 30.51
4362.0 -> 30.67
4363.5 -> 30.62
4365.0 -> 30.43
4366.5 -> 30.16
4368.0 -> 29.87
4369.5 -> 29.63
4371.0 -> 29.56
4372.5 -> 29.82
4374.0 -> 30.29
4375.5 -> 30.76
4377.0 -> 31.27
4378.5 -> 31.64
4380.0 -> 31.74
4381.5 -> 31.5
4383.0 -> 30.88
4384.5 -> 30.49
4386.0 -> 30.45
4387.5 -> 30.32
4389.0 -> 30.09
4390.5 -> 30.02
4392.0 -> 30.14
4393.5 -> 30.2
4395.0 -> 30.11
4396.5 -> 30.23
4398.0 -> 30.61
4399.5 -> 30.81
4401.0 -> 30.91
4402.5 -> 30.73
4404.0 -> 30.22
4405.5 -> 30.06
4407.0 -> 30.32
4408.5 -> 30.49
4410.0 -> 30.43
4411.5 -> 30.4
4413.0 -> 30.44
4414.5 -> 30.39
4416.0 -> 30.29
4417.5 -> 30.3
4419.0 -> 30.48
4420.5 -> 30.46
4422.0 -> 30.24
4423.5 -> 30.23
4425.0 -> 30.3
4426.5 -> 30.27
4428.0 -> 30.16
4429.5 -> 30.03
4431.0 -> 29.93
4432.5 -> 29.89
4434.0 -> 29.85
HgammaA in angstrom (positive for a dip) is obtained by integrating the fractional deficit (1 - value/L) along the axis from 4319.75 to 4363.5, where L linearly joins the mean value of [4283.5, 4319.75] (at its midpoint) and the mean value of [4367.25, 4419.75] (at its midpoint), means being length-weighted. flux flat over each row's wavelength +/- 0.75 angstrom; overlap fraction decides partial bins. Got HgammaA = 4.76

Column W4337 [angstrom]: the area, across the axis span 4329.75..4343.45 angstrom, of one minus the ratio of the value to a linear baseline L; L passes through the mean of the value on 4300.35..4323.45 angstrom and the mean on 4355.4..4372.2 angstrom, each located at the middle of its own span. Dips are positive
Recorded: 3.14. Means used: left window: 30.7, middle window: 23.5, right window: 30.2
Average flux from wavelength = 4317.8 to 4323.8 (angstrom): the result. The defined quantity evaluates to 30.4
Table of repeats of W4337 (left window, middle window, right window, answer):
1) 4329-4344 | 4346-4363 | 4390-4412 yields -2.4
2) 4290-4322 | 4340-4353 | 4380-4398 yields 2.4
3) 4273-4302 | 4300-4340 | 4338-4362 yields -0.3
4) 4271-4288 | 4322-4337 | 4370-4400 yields 1.3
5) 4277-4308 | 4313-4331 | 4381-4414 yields 0.6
